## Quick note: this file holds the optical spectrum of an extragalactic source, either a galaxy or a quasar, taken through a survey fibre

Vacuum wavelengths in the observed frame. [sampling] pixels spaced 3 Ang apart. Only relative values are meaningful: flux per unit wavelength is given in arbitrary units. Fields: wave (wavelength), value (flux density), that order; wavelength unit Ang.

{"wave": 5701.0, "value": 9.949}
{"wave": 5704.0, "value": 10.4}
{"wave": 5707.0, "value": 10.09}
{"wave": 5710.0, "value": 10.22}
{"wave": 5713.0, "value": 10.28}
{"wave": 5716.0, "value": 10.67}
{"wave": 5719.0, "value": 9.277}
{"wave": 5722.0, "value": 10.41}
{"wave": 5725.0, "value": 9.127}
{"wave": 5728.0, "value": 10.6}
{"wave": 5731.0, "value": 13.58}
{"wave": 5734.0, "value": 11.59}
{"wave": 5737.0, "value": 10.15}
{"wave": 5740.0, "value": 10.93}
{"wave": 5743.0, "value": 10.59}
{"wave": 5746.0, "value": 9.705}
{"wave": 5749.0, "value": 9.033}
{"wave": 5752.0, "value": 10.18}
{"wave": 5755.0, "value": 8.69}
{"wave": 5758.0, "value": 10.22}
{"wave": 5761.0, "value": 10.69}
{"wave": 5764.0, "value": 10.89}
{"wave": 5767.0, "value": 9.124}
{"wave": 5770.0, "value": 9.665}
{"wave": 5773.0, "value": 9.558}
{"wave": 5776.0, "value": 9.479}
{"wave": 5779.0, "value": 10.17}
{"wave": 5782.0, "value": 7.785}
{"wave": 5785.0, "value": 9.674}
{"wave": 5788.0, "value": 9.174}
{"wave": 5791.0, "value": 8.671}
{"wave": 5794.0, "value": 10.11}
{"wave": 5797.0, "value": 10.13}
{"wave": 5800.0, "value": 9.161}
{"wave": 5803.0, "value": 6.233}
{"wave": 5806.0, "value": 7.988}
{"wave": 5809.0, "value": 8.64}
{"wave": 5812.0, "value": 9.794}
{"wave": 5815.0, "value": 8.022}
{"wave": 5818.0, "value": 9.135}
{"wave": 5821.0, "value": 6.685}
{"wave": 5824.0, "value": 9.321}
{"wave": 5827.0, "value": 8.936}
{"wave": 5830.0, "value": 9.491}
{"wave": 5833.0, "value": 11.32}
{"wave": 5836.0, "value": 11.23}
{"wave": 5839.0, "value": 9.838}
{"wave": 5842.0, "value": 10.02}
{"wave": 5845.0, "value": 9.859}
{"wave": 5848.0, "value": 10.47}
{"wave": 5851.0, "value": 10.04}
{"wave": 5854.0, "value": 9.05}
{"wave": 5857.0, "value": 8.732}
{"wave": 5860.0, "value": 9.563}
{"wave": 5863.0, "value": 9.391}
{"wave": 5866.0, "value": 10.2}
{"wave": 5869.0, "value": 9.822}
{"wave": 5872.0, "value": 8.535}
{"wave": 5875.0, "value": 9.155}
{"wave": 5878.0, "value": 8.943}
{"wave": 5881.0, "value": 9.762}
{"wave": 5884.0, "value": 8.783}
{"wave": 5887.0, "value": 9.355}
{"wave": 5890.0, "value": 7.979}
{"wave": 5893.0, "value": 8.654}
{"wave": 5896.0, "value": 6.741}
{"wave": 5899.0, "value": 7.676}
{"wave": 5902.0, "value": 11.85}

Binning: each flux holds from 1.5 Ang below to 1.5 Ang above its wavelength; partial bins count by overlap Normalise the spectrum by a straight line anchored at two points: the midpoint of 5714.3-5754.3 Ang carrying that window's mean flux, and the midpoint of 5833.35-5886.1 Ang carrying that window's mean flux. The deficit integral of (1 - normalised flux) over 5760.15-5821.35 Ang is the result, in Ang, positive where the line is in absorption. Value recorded 5.8 Ang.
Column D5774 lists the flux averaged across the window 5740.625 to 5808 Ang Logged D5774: 9.42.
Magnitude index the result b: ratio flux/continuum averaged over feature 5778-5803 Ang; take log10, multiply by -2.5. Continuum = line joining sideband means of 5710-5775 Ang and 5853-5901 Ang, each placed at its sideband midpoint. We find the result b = 0.07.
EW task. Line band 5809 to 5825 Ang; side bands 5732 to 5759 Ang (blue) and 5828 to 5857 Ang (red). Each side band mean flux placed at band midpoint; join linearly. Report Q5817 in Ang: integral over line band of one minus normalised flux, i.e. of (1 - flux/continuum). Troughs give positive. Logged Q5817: 2.4 Ang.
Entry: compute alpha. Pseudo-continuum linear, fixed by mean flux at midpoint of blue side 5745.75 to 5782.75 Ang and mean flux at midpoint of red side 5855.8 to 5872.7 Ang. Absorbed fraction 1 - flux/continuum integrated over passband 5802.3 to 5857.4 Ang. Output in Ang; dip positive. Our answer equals 1.5 Ang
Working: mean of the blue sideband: 9.66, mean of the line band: 9.25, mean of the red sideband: 9.42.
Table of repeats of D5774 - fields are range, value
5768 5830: 8.93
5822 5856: 9.9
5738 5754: 10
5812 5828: 8.53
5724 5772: 10.3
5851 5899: 8.97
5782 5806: 8.88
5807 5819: 8.85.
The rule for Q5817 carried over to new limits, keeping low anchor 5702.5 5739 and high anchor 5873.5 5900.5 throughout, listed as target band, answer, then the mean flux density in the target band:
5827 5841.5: -1.7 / 10.3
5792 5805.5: 1.1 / 8.83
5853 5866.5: -0.7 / 9.34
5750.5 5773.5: 0.4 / 9.89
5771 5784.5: 0.8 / 9.29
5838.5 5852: -1.5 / 10.1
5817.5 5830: 1.0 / 8.59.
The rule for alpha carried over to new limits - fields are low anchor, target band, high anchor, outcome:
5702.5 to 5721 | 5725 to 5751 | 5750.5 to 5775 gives -1.69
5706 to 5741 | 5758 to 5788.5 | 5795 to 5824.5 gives -0.89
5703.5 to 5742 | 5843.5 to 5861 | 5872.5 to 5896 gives -0.91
